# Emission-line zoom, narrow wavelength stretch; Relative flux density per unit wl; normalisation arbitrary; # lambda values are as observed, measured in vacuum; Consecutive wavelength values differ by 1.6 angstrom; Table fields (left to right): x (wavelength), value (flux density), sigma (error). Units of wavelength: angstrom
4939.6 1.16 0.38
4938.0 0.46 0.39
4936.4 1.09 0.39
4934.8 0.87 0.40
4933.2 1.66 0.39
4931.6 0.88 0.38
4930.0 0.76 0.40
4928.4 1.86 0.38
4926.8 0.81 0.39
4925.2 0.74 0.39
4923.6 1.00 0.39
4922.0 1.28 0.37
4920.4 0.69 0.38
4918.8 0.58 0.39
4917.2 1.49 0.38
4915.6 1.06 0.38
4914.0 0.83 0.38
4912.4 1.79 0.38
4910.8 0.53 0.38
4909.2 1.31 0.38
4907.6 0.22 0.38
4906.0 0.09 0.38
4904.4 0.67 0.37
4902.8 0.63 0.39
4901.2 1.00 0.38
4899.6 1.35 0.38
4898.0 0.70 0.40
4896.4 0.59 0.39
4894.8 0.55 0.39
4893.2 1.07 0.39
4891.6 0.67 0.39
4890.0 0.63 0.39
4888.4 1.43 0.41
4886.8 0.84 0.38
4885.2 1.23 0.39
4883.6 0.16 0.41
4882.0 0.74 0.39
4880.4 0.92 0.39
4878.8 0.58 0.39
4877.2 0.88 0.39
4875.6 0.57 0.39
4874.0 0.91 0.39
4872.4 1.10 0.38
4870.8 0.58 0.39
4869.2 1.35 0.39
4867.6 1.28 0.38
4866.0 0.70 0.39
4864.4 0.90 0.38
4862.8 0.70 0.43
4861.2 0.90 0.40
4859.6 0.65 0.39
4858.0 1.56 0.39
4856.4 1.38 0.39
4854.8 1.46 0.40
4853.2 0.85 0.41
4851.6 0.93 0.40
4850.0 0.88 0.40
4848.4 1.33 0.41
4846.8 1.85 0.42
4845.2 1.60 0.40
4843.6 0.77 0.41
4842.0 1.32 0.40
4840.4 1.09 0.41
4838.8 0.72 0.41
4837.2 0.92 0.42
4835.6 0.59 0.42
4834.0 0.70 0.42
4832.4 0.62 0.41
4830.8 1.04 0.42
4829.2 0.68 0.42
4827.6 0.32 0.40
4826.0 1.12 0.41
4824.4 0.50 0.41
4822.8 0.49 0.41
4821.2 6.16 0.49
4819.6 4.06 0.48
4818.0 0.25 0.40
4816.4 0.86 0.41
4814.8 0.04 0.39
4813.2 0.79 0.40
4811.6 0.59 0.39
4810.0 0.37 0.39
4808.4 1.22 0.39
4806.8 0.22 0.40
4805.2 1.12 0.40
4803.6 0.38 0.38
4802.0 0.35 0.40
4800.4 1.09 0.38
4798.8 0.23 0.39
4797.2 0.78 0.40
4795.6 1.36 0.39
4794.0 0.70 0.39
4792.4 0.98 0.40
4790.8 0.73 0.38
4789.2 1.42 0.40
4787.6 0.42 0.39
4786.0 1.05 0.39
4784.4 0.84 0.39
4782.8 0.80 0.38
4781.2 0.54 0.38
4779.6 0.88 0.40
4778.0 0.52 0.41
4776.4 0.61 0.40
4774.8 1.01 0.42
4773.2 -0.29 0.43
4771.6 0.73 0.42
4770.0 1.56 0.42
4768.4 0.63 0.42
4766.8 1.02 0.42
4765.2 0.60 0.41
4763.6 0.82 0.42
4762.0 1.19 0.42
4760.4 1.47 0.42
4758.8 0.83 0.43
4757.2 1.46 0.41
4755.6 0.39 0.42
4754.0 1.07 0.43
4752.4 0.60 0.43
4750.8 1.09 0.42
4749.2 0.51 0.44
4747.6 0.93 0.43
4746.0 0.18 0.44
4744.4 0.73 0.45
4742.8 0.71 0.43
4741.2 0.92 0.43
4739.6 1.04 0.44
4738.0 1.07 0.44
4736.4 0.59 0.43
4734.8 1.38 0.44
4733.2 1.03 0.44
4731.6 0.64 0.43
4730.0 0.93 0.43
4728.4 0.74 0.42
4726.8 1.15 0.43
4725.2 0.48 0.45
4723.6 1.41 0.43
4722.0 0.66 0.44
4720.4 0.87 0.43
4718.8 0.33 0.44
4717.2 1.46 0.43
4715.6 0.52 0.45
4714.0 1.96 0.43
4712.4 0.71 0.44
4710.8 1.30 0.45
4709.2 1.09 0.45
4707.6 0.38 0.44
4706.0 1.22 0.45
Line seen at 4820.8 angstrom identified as H-gamma 4340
